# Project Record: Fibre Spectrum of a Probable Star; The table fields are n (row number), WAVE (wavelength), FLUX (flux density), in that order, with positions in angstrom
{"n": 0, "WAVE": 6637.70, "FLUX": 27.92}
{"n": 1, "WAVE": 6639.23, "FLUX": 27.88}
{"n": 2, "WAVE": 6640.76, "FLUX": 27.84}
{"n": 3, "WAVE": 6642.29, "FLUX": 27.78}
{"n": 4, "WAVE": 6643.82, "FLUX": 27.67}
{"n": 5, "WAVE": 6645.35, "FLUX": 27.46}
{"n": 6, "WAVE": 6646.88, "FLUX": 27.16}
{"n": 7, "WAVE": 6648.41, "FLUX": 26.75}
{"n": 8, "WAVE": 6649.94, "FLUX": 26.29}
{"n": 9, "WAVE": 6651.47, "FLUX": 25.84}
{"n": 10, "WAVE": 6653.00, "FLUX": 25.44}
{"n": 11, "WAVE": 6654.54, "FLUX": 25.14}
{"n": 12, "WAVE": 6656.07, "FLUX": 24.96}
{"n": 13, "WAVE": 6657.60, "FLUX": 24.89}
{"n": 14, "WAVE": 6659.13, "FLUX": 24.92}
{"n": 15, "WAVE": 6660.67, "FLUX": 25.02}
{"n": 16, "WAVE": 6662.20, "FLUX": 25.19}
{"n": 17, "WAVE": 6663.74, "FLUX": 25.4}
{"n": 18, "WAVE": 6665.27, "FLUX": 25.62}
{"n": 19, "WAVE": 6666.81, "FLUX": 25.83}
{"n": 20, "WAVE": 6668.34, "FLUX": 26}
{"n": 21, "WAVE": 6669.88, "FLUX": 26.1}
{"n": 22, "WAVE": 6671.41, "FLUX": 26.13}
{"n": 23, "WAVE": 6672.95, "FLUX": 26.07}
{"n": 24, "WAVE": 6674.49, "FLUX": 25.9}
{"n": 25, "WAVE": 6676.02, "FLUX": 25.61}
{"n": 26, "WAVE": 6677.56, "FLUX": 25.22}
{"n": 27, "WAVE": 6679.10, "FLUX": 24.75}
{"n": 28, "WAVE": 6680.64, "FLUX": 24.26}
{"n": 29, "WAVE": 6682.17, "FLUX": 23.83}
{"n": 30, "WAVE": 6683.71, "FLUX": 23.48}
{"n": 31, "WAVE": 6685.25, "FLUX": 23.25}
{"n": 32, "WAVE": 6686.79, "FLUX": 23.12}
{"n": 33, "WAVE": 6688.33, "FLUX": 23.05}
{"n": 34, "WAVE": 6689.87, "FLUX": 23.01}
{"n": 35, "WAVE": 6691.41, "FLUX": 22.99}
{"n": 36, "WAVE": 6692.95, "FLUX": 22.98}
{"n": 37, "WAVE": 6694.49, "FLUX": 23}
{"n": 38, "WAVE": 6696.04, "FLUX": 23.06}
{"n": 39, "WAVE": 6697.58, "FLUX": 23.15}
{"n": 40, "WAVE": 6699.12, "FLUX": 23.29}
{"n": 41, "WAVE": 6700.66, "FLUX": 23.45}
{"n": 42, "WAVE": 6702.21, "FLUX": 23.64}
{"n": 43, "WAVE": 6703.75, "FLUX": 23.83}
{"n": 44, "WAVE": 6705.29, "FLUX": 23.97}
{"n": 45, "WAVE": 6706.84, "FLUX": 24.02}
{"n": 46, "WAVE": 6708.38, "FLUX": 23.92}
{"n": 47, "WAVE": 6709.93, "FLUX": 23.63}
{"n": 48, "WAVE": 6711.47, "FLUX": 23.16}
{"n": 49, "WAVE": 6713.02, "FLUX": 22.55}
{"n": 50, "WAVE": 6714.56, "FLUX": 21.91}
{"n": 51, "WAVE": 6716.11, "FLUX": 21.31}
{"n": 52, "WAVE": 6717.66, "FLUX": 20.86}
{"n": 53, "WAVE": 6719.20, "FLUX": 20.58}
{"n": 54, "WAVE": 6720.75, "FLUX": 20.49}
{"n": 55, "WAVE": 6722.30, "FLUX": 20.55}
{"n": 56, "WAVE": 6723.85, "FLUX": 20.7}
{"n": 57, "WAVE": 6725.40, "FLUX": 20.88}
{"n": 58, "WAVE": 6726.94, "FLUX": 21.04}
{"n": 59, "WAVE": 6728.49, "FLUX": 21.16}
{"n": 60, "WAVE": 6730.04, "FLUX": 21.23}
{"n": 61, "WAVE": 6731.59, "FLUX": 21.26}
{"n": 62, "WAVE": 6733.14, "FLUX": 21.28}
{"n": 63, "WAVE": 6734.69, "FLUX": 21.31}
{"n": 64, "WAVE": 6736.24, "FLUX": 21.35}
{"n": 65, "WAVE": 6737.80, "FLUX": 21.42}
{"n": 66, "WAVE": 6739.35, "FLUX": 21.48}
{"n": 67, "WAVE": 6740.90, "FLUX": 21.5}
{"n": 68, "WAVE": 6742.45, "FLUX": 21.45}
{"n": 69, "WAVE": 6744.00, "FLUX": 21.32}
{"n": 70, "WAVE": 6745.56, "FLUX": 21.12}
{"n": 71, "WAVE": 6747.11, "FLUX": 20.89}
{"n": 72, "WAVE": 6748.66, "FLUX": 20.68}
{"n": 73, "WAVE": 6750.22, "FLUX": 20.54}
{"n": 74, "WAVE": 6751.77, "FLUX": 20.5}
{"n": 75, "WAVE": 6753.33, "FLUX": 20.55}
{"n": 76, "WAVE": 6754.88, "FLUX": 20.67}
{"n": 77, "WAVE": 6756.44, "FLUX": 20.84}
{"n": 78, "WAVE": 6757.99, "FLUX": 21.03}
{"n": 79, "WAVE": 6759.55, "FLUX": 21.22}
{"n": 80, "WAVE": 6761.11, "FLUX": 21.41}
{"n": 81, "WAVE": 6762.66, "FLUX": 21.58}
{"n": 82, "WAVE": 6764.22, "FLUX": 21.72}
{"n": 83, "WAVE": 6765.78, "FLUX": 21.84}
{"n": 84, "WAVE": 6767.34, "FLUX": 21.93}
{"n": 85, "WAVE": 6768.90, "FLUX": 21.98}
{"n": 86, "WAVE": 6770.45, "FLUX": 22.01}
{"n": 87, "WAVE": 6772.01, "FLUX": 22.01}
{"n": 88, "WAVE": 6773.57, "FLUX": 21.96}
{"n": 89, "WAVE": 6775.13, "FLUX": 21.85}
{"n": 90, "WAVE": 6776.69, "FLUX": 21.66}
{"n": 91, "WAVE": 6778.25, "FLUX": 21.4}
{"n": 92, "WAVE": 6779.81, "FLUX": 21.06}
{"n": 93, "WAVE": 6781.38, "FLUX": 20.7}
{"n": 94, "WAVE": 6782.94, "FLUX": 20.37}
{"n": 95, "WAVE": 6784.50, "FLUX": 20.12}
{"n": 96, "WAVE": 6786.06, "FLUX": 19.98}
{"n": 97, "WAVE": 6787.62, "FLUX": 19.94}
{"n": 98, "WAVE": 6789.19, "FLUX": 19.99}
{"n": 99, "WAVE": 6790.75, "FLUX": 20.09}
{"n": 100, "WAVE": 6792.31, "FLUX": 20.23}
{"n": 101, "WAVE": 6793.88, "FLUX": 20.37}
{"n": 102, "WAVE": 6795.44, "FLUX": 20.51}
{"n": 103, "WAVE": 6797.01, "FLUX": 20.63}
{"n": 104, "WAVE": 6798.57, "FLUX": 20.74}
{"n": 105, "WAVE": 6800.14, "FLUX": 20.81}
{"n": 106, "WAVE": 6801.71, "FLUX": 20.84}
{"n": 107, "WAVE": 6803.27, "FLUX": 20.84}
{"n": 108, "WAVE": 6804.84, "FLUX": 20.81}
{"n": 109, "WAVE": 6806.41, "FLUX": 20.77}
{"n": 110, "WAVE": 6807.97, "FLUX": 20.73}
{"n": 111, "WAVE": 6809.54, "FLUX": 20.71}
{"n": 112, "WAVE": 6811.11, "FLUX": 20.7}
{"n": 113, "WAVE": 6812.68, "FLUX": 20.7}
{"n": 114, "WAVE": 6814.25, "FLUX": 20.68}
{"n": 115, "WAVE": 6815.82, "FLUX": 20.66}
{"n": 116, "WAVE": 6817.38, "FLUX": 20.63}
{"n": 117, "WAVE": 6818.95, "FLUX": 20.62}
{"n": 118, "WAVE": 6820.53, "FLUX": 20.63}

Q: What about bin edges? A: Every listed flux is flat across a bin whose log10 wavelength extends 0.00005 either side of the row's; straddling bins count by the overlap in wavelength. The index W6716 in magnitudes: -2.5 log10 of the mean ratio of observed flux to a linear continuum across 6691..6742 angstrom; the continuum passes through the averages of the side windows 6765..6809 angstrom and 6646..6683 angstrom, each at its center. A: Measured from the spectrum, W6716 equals 0.07 mag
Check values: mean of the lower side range 25.5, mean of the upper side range 20.9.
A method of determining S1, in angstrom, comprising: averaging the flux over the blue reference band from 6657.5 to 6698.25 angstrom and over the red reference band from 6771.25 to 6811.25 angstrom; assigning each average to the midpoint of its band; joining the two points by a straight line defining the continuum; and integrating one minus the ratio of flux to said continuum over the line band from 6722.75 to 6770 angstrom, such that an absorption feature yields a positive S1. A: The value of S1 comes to 2.2 angstrom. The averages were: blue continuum 24.5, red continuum 20.8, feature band 21.2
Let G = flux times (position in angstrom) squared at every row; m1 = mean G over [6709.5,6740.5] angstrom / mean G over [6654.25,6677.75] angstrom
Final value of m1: 0.85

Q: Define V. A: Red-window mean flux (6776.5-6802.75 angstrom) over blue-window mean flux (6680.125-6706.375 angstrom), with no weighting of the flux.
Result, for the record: 0.9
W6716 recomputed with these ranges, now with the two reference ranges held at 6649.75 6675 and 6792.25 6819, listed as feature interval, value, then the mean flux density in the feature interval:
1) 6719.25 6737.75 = 0.112 mag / 21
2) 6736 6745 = 0.073 mag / 21.4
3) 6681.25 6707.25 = 0.050 mag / 23.4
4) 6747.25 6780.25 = 0.037 mag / 21.4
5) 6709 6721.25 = 0.090 mag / 21.9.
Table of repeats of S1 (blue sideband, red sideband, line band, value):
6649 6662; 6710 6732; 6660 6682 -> -1.0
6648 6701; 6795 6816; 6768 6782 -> 0.0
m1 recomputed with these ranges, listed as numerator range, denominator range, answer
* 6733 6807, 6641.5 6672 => 0.84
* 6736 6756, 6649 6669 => 0.85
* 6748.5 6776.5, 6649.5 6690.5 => 0.88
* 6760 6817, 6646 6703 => 0.88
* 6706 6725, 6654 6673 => 0.88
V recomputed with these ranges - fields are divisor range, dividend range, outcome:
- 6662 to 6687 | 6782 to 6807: 0.81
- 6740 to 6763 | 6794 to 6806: 0.99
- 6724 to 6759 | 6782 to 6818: 0.97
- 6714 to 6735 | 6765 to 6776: 1.04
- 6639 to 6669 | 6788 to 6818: 0.79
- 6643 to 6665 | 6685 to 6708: 0.90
